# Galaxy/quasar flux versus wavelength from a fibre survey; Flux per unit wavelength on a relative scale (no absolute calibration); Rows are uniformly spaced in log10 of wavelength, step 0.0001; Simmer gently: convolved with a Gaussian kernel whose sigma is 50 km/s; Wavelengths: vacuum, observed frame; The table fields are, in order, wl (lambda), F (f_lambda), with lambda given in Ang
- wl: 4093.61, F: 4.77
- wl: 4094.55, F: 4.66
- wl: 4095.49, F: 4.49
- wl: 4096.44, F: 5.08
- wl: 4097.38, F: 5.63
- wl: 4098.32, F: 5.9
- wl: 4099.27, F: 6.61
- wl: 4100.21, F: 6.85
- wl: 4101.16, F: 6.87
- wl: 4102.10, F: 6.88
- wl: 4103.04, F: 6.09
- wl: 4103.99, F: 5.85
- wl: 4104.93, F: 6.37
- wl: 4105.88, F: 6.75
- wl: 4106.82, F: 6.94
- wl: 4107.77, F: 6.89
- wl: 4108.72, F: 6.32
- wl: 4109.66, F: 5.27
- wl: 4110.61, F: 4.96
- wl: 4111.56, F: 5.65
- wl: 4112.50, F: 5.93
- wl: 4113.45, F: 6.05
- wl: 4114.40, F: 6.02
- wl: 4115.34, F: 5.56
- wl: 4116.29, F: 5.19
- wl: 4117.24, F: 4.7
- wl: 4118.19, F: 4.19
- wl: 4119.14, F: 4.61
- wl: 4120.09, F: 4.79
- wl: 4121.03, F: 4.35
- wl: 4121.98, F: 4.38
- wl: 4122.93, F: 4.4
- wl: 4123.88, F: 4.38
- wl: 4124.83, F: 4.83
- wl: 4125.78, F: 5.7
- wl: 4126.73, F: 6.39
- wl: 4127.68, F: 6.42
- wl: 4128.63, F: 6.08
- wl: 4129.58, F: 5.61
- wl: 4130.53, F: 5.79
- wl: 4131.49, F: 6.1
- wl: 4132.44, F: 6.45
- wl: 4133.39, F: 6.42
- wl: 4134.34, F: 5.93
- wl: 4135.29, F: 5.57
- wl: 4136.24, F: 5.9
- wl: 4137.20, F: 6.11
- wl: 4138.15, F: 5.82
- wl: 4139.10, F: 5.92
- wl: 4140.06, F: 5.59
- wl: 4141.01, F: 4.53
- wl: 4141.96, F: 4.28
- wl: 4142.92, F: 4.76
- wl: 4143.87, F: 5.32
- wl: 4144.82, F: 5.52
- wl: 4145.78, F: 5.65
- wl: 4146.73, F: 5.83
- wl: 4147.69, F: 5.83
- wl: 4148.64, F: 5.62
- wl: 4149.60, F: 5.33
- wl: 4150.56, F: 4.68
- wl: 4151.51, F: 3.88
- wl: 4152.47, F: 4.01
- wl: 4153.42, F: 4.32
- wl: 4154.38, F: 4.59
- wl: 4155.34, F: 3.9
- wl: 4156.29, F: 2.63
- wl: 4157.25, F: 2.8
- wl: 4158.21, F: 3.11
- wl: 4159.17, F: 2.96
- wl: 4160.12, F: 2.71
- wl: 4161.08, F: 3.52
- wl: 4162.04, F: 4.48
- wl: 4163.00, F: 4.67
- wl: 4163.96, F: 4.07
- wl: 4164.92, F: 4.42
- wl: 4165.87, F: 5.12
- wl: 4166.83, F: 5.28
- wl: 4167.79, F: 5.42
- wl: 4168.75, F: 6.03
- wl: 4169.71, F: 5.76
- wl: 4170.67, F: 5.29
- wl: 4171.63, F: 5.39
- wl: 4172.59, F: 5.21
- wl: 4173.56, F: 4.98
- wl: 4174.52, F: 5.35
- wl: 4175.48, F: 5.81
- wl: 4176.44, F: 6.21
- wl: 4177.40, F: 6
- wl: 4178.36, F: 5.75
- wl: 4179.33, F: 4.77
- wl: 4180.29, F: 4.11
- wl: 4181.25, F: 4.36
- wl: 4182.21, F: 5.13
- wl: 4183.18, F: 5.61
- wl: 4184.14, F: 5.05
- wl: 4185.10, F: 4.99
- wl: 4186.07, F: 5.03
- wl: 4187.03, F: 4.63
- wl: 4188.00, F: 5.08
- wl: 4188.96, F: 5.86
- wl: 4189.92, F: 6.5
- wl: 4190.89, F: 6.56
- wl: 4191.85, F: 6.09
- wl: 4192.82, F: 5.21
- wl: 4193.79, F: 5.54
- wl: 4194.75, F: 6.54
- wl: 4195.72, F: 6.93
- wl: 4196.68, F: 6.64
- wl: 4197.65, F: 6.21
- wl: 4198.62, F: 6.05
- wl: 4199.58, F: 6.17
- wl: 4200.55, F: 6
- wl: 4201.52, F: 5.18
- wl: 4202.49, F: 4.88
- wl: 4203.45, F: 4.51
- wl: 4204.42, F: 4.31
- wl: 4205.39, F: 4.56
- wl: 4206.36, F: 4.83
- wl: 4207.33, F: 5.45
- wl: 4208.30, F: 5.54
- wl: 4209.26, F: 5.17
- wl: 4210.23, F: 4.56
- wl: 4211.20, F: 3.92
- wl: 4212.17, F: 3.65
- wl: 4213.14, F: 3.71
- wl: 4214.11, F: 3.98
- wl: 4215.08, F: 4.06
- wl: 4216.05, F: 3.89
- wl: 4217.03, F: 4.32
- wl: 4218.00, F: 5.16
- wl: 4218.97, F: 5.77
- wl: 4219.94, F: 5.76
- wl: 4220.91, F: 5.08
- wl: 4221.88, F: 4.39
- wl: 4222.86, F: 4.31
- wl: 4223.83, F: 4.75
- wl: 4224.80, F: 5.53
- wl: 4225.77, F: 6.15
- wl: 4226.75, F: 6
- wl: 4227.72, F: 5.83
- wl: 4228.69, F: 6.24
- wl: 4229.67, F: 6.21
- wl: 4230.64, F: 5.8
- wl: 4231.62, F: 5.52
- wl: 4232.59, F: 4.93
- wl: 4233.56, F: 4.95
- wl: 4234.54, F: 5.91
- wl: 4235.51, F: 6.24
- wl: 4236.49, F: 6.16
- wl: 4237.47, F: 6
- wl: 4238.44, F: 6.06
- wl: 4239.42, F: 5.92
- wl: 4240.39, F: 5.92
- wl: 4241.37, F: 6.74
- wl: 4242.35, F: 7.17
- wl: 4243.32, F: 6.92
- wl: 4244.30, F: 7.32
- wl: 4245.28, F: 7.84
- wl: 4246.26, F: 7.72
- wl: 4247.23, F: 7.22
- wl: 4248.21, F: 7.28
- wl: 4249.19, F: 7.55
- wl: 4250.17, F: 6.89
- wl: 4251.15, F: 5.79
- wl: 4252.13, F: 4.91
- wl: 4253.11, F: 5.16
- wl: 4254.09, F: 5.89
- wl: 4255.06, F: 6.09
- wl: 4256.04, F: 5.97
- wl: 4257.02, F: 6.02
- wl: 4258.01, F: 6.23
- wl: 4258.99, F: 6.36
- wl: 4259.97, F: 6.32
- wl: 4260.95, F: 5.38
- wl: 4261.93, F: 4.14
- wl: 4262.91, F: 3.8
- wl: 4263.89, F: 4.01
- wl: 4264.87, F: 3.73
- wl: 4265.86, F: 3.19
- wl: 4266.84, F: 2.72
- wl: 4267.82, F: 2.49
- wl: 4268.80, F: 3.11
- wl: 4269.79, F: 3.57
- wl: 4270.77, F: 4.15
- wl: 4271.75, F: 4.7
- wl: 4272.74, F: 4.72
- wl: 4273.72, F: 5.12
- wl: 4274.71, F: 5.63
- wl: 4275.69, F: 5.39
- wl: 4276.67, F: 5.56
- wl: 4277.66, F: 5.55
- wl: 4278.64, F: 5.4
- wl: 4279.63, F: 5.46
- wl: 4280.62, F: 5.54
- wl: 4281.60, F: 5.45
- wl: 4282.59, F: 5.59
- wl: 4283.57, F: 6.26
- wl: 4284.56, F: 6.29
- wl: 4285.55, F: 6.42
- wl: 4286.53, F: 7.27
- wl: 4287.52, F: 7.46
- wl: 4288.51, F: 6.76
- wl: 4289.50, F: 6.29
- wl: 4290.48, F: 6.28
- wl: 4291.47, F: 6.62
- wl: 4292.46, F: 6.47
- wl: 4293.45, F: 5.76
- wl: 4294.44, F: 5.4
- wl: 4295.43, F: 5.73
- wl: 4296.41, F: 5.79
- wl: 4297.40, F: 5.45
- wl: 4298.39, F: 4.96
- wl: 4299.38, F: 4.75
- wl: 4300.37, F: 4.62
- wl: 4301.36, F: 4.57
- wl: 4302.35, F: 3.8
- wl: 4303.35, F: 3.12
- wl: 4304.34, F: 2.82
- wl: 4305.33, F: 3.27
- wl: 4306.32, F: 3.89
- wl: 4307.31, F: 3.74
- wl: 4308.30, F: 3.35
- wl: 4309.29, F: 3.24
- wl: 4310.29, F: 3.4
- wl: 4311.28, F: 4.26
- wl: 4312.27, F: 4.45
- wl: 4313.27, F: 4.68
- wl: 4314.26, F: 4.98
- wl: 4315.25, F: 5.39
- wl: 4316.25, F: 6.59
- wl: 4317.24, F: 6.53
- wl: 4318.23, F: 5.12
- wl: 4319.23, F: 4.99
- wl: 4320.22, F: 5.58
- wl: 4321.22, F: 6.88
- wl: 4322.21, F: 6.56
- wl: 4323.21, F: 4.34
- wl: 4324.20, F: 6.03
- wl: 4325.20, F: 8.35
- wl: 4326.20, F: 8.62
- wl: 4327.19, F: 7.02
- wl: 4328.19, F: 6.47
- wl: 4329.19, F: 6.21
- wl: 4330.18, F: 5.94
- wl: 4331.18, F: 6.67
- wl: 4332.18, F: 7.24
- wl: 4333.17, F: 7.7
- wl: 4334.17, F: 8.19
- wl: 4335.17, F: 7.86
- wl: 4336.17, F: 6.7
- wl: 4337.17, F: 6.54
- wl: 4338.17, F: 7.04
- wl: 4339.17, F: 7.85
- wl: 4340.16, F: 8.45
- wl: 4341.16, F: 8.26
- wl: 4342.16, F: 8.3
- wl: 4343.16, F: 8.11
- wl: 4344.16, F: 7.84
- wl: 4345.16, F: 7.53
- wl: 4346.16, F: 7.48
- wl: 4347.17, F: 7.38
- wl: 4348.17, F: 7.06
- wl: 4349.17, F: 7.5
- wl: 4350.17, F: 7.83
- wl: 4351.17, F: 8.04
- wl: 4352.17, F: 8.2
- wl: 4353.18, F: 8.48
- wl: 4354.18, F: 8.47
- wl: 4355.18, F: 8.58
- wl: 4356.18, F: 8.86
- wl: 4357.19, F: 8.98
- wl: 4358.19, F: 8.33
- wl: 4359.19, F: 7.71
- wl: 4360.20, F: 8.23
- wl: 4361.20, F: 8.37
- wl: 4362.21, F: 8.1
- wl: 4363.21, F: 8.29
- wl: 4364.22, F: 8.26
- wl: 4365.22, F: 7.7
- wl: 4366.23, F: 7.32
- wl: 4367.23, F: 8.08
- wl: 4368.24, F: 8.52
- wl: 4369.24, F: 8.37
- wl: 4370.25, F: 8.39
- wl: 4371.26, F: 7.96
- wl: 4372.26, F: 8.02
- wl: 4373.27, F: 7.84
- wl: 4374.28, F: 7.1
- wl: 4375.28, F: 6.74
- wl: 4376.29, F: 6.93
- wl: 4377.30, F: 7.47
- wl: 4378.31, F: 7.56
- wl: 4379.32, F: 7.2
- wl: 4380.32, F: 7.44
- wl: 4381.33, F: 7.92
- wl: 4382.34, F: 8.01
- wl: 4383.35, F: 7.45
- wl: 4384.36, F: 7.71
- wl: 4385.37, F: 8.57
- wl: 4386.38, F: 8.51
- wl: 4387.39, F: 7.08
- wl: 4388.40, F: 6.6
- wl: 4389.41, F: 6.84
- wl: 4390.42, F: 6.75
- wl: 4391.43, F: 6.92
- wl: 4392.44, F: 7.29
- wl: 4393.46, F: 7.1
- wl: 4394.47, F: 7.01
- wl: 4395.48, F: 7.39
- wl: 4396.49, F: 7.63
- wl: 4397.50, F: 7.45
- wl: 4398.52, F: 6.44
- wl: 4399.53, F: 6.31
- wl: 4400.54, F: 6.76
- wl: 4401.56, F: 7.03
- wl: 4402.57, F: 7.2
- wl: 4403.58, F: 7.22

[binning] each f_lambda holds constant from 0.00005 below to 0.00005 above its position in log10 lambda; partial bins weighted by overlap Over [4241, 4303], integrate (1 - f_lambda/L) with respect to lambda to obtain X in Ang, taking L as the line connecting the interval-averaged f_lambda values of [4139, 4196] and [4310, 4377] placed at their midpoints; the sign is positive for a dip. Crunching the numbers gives 7.0 Ang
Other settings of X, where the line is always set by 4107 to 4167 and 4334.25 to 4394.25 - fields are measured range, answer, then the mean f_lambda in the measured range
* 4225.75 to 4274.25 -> 5.9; 5.59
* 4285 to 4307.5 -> 5.3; 5.29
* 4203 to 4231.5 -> 5.0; 4.95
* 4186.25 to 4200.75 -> -0.6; 5.98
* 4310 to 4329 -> 3.7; 5.84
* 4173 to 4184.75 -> 0.6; 5.26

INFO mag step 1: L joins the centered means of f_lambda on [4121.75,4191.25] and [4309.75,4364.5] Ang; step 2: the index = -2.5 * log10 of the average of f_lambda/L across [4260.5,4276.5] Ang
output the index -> 0.46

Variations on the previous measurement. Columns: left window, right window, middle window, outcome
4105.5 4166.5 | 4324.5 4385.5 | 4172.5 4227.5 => 0.12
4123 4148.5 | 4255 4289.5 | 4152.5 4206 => 0.09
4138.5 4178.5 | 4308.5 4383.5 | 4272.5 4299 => 0.10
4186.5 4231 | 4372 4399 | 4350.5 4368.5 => -0.17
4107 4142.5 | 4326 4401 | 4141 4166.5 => 0.29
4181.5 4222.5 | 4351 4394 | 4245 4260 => -0.08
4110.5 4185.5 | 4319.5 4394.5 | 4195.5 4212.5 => 0.10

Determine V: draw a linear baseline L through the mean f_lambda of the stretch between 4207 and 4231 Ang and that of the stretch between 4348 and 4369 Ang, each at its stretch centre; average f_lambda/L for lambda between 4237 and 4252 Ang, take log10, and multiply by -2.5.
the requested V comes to -0.21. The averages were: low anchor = 5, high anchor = 8.16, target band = 6.78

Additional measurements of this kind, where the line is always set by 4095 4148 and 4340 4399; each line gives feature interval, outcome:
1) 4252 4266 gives 0.293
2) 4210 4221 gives 0.399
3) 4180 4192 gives 0.168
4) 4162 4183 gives 0.173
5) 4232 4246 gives 0.057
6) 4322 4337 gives 0.075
